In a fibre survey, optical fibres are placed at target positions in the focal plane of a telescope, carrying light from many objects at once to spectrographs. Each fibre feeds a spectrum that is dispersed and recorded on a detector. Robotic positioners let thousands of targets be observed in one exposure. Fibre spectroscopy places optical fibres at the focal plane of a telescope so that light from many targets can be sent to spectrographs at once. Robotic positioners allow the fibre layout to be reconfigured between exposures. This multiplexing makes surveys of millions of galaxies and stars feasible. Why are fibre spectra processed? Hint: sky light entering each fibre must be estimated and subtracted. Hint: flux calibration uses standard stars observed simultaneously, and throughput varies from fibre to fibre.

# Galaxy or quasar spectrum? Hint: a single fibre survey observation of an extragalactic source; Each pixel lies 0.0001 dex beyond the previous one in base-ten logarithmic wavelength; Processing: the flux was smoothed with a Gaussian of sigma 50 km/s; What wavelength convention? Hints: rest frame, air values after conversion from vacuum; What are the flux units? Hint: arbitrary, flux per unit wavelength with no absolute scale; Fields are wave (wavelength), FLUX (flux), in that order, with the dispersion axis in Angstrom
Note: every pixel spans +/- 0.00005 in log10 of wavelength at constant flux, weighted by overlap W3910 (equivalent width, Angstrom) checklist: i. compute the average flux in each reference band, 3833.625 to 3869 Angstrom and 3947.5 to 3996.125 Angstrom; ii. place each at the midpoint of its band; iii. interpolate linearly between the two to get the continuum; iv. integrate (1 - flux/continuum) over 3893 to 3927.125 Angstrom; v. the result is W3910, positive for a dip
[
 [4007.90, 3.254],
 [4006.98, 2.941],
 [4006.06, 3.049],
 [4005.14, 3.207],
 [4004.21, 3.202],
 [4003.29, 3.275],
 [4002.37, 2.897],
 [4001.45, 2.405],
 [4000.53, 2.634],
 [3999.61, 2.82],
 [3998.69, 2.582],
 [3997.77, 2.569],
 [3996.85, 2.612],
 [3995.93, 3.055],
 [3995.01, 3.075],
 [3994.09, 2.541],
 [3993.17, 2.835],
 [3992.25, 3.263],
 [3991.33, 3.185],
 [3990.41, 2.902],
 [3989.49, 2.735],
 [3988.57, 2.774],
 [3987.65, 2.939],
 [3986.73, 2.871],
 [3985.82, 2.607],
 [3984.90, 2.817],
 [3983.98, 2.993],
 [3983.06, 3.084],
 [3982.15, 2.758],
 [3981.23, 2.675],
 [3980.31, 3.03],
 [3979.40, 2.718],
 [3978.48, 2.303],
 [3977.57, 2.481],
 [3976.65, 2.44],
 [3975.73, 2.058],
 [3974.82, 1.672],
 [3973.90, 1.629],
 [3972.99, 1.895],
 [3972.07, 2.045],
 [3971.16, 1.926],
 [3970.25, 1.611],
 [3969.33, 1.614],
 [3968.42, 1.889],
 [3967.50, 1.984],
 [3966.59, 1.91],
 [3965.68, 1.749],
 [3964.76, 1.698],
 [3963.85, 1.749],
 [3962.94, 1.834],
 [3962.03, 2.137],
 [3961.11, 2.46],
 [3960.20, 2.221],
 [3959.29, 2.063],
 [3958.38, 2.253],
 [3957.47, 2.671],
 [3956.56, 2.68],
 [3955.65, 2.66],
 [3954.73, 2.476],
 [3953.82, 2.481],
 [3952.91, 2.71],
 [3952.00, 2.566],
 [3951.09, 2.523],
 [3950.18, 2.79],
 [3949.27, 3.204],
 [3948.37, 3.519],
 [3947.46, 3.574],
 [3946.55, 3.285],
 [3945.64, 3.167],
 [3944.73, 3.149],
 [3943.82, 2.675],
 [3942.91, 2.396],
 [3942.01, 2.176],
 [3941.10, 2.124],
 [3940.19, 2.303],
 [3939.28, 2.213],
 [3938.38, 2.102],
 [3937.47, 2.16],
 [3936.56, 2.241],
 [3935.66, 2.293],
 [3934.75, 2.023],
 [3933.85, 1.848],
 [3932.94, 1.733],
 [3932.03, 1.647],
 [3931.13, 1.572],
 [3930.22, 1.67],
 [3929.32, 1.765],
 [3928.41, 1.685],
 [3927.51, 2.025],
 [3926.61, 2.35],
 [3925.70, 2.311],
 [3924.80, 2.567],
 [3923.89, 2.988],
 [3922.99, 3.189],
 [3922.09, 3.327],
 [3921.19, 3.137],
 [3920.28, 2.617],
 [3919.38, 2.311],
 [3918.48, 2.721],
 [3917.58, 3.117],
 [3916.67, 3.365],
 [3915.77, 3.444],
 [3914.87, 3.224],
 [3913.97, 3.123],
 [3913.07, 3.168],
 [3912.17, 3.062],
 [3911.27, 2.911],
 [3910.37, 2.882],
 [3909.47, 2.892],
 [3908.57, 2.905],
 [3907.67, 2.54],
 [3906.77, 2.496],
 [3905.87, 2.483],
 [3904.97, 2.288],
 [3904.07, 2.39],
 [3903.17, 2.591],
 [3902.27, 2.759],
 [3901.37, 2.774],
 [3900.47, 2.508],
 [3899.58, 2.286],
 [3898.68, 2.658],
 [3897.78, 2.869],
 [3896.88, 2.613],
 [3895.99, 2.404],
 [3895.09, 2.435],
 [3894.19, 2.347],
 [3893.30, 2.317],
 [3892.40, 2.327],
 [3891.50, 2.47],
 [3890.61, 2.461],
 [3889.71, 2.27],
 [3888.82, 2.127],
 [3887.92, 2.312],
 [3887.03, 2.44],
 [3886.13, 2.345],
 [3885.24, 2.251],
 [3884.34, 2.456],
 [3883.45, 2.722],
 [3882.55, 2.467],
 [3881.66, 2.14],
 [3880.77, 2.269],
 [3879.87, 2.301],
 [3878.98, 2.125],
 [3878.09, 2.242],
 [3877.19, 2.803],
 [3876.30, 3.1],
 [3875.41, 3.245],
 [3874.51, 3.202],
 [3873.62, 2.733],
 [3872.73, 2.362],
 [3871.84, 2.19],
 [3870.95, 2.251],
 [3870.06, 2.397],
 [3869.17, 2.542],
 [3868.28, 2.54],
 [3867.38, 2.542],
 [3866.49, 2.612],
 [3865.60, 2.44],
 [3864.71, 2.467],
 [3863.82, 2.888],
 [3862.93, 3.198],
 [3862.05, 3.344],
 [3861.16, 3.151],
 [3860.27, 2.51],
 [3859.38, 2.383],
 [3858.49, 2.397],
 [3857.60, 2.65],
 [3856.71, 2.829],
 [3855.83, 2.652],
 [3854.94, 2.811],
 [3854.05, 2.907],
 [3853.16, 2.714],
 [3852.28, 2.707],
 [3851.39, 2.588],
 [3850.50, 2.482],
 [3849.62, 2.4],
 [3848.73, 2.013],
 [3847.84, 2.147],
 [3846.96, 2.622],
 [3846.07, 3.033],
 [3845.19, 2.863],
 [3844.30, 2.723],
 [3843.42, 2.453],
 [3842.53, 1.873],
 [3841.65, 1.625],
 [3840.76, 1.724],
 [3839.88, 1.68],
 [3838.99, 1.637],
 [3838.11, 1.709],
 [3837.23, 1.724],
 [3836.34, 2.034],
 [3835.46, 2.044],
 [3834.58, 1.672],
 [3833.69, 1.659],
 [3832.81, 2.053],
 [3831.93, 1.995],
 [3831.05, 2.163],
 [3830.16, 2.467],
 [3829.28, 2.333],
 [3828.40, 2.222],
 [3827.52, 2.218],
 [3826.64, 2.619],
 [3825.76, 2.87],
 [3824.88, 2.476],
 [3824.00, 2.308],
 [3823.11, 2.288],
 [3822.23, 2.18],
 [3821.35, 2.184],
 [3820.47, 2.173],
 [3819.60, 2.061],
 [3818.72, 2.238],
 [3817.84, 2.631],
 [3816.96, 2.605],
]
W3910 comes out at -4.2 Angstrom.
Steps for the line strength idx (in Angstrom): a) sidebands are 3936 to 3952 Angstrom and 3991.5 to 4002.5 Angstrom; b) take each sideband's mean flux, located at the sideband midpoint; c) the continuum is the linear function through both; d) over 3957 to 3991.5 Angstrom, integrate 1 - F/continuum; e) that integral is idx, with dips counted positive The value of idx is 5.3 Angstrom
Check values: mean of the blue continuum 2.68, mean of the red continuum 2.78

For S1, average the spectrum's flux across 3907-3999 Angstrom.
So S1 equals 2.52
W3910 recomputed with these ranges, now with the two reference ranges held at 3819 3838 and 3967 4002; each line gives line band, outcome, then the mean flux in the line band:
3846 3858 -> -2.0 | 2.6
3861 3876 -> -3.0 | 2.71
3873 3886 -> -1.6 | 2.57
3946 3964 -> -1.1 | 2.61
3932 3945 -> 1.1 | 2.21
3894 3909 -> -1.4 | 2.55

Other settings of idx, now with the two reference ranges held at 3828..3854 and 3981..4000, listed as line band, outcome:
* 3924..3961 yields 3.3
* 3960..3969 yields 2.6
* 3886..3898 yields 0.1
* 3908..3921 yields -2.4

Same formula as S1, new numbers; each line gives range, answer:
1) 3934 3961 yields 2.57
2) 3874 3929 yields 2.62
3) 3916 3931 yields 2.56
